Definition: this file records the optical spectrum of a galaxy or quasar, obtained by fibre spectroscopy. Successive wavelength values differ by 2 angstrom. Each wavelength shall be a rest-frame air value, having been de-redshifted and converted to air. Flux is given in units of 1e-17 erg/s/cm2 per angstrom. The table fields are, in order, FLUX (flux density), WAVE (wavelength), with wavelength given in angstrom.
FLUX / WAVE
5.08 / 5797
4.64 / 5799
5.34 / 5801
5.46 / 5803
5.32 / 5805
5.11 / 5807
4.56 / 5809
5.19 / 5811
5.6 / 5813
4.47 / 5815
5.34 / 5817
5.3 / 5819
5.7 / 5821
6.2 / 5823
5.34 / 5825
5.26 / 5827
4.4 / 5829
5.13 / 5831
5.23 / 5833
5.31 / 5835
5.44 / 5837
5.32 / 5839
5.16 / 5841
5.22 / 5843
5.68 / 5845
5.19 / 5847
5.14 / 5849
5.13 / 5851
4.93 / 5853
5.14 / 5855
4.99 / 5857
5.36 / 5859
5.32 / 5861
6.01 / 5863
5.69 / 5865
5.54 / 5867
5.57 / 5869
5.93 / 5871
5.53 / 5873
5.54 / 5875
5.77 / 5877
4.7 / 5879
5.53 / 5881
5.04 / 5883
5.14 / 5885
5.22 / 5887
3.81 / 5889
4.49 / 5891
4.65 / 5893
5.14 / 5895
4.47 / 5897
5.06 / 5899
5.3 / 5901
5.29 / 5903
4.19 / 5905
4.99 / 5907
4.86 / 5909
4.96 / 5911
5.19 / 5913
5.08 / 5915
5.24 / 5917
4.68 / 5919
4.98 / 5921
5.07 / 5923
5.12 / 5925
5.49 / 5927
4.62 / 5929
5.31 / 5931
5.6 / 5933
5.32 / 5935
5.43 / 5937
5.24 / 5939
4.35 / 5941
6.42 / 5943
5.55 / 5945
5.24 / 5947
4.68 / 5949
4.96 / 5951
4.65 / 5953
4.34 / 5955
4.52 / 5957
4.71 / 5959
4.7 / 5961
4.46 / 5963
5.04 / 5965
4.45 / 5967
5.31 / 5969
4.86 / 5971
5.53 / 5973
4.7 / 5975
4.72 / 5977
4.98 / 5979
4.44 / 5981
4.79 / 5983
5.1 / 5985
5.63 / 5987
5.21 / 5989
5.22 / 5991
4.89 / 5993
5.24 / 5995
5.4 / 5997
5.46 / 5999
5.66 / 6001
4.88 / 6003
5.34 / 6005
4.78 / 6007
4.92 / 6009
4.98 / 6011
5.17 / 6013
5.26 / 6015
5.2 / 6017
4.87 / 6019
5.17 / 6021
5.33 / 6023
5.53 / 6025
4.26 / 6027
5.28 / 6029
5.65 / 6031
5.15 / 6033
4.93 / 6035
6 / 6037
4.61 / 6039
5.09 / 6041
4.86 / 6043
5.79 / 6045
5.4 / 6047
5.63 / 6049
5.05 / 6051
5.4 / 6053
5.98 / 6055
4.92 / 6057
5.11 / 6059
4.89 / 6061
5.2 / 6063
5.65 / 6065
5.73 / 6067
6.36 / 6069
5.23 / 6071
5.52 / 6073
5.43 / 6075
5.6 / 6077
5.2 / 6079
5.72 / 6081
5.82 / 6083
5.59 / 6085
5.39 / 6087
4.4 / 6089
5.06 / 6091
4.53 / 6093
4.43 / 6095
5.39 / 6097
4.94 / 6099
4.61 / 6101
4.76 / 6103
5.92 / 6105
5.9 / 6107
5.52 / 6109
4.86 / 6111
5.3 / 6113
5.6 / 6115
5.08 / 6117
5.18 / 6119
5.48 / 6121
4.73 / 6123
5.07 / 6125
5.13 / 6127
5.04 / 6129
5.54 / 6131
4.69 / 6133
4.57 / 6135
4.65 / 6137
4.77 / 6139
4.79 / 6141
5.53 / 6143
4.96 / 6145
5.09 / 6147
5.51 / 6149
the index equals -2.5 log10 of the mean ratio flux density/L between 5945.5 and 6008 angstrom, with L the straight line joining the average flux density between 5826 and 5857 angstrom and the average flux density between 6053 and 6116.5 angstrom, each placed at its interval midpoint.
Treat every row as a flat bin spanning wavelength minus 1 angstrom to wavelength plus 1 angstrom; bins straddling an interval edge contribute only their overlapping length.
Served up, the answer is 0.06 mag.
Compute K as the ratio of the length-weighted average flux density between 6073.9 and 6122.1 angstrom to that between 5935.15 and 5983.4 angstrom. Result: 1.1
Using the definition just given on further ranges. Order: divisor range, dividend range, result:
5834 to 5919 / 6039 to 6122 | 1.03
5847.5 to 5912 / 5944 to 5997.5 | 0.96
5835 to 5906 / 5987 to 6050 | 1.00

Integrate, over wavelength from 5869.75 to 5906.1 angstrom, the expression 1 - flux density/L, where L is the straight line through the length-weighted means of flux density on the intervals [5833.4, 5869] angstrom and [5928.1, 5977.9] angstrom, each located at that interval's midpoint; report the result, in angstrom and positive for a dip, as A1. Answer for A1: 1.1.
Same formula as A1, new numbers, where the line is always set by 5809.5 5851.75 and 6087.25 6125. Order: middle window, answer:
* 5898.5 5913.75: 0.7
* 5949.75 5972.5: 1.9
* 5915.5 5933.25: 0.4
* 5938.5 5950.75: -0.1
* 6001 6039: 0.0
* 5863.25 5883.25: -1.1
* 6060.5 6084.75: -2.0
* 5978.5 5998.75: 0.3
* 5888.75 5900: 1.2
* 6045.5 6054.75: -0.6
